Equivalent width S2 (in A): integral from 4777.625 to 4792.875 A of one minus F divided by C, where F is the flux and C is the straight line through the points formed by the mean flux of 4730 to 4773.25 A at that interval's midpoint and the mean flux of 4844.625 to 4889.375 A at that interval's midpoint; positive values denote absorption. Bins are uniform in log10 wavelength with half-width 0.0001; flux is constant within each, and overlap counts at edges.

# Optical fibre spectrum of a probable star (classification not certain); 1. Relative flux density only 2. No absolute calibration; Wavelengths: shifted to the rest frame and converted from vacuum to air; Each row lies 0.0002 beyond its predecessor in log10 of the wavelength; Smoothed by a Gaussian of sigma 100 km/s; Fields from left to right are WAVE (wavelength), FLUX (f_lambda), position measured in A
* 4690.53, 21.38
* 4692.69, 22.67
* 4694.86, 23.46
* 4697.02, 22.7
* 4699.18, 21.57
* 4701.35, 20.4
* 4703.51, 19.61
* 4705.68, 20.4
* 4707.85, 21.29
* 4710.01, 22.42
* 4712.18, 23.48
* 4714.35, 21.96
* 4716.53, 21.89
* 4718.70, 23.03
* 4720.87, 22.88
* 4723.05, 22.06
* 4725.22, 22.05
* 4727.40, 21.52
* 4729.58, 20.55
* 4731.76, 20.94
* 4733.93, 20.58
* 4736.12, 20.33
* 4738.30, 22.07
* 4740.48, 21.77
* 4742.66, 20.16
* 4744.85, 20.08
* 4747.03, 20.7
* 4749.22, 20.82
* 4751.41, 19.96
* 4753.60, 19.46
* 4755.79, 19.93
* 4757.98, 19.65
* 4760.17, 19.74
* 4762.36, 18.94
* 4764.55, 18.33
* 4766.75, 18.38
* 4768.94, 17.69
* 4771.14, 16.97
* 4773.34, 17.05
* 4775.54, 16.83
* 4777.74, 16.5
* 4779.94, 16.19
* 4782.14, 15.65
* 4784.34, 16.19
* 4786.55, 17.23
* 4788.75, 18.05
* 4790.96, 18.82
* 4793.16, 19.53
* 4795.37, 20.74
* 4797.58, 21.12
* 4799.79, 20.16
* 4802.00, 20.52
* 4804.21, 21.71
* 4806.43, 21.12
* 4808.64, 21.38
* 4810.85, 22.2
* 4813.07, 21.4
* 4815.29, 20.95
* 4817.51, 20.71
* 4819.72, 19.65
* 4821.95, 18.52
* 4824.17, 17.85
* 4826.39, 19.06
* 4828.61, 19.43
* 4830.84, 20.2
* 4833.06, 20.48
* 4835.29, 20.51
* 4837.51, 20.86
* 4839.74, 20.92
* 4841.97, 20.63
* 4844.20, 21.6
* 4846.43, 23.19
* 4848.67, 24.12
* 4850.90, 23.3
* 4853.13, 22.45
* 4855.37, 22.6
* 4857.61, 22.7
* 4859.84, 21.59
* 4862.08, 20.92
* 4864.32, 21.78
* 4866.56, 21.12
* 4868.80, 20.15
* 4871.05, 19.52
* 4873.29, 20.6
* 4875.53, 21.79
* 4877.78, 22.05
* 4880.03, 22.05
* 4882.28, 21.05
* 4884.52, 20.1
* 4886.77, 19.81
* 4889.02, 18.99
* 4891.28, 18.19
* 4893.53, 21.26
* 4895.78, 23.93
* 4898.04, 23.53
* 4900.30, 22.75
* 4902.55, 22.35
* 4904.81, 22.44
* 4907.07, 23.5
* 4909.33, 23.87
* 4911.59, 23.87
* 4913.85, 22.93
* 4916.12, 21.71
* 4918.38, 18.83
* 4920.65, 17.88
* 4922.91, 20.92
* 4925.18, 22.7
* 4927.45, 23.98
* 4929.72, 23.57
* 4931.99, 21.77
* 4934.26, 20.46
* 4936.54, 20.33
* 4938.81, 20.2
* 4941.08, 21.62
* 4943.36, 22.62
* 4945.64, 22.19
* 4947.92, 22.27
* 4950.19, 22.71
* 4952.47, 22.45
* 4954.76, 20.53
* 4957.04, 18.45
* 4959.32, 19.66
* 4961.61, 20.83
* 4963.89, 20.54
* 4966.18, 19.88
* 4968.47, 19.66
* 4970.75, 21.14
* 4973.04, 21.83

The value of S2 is 2.4 A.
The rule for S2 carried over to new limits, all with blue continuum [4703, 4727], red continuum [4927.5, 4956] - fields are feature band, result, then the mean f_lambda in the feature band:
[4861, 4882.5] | 0.7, 21.1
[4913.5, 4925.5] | 0.7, 20.6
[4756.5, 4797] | 7.3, 18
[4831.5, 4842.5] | 0.6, 20.7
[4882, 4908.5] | 0.4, 21.5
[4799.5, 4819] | 0.7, 21.1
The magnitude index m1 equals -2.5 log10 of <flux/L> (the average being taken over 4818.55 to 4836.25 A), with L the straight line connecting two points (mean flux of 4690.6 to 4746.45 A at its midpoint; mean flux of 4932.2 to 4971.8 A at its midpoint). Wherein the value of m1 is 0.097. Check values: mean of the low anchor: 21.6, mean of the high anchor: 20.9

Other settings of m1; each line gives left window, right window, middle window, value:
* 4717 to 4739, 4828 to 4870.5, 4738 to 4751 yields 0.04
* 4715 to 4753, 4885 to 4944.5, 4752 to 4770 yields 0.12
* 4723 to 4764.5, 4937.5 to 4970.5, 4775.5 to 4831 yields 0.07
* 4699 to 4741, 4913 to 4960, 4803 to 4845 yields 0.05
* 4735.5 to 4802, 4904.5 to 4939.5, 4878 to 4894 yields 0.05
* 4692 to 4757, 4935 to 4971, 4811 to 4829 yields 0.07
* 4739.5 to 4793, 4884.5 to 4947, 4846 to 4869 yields -0.09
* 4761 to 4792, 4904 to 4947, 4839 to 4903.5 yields -0.07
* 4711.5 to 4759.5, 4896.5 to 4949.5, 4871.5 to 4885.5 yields 0.03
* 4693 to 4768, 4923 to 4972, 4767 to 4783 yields 0.24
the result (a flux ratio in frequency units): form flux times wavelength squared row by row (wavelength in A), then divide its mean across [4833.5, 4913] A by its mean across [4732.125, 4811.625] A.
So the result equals 1.2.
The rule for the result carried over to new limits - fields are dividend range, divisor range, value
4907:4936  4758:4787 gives 1.34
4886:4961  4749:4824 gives 1.19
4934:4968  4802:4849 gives 1.06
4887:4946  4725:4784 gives 1.21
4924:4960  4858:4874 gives 1.07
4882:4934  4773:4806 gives 1.23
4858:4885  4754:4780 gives 1.22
